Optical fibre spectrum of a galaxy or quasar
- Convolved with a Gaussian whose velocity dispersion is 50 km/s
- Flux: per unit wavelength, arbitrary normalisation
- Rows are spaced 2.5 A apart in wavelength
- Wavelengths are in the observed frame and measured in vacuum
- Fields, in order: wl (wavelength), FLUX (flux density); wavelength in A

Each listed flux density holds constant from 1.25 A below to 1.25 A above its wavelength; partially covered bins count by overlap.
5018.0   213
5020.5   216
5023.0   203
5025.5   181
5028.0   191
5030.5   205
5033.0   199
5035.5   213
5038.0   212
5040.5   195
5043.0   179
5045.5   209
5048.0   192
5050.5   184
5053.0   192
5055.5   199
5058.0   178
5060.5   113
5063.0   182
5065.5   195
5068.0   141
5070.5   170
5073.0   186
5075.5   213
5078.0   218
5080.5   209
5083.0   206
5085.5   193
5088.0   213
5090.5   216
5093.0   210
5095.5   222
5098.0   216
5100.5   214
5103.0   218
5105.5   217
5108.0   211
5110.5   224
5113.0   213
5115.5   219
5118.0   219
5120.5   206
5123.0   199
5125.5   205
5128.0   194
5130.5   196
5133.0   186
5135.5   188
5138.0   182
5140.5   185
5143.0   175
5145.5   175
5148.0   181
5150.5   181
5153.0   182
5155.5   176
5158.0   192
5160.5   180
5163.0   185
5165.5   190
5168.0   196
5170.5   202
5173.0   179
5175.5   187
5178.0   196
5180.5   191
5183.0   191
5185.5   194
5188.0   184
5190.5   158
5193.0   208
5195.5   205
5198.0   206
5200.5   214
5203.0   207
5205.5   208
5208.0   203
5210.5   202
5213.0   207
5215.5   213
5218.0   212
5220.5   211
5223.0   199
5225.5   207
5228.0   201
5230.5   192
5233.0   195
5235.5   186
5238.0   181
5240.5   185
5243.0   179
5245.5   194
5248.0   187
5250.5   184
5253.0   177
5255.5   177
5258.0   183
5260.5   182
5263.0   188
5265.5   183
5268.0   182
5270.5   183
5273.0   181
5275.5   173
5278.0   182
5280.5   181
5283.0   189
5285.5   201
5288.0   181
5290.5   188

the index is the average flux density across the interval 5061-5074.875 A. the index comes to 173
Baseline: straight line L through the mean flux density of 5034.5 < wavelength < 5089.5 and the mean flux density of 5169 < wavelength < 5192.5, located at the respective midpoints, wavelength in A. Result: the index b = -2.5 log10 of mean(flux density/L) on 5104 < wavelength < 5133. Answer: -0.11 mag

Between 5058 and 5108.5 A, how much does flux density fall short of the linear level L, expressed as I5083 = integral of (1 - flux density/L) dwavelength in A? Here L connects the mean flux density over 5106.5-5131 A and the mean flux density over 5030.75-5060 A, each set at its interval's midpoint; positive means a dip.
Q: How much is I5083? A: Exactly 1.1 A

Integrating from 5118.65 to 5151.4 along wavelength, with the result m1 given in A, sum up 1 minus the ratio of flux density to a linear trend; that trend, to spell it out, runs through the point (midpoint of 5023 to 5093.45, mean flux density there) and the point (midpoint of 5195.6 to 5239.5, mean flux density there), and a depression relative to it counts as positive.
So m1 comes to 1.3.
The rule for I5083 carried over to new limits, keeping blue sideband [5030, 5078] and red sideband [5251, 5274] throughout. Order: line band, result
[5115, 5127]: -1.5 A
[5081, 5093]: -1.3 A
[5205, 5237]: -3.4 A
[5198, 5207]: -1.2 A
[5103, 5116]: -2.1 A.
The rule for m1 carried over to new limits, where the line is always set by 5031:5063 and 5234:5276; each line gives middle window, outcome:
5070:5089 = -1.43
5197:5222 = -3.26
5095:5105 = -1.59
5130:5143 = 0.04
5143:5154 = 0.40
